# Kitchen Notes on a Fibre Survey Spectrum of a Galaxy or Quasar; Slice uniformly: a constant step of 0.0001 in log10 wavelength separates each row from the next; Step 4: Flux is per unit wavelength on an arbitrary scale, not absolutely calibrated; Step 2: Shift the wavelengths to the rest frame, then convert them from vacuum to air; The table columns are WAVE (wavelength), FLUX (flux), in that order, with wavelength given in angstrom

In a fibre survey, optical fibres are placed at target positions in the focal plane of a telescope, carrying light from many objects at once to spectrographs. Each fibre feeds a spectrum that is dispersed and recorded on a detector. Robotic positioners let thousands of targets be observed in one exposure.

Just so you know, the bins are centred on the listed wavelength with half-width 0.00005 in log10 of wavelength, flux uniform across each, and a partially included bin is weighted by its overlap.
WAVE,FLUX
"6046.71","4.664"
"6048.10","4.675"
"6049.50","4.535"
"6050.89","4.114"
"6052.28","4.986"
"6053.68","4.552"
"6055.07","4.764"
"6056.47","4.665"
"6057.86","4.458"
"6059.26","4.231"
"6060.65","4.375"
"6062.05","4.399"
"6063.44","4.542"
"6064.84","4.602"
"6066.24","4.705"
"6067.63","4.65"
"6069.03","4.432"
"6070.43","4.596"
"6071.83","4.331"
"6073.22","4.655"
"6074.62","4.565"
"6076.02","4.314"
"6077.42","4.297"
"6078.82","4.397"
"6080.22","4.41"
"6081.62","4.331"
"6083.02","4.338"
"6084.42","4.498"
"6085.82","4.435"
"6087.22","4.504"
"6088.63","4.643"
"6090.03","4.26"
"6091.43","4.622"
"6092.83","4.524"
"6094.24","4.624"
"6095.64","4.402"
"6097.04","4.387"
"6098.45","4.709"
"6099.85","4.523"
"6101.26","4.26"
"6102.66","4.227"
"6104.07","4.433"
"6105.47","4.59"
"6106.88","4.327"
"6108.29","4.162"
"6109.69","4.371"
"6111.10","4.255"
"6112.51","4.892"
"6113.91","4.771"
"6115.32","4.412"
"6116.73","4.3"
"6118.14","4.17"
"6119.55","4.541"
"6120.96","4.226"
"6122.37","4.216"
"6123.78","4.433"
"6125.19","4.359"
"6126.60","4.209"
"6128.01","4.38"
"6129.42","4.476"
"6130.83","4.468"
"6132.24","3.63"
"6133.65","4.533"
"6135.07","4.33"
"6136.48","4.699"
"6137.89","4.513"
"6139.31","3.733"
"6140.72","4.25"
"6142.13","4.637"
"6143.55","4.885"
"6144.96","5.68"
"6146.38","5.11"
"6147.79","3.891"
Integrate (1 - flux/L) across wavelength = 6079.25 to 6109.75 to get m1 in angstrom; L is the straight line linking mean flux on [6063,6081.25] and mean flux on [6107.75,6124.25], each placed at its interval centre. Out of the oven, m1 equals 0.06 angstrom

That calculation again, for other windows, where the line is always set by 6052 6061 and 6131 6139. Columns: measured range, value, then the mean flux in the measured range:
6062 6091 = 0.2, 4.48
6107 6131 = -0.1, 4.39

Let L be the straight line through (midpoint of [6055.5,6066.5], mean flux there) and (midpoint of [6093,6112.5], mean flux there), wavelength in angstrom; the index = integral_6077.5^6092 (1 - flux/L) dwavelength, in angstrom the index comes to 0.1 angstrom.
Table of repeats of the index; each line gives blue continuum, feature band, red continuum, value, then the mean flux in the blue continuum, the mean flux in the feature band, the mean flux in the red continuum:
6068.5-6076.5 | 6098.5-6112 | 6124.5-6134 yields 0.0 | 4.49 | 4.37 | 4.29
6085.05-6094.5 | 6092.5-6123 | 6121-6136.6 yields 0.0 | 4.51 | 4.42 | 4.32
